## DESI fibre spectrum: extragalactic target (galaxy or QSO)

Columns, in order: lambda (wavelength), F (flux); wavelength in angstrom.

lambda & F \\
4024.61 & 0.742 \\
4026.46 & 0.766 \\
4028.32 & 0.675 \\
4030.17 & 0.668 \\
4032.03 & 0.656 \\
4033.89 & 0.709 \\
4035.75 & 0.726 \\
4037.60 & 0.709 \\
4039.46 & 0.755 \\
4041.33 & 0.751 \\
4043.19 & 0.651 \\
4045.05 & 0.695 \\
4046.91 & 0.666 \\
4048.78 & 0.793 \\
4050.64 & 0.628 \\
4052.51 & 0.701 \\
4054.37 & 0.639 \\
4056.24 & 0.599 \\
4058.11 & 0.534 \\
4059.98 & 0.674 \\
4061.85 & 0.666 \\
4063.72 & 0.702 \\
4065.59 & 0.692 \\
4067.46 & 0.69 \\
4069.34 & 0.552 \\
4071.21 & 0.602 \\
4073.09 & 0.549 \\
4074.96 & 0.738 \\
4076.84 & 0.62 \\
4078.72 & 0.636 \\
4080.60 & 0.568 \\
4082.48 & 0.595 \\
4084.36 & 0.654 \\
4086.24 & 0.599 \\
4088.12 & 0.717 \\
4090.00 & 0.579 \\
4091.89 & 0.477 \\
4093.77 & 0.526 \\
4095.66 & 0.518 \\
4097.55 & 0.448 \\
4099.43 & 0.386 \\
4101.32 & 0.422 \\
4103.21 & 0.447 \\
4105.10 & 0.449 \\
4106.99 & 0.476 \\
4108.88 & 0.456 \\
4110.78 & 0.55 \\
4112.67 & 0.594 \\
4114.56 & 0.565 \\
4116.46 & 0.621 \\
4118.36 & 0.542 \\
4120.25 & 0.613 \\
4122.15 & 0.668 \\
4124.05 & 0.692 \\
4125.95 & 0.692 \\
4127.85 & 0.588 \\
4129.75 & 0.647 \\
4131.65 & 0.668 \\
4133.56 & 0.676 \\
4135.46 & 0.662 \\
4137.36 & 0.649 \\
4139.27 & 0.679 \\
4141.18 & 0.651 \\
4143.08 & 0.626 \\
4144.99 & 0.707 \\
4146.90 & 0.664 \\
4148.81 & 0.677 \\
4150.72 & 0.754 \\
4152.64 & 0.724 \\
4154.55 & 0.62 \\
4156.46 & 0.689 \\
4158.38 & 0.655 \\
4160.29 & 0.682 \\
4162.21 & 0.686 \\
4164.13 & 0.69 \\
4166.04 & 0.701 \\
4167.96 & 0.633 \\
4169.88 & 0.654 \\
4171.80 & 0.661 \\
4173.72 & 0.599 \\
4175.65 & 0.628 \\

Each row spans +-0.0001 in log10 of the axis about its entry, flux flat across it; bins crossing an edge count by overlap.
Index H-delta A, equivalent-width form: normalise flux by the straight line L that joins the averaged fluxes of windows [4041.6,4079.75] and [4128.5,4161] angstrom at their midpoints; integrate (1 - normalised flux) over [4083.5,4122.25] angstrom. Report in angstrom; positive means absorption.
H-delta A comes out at 7.43 angstrom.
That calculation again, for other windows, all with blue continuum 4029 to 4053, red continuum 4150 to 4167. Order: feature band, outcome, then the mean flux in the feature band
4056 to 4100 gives 6.21 angstrom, 0.598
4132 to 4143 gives 0.47 angstrom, 0.661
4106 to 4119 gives 2.81 angstrom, 0.543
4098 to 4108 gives 3.71 angstrom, 0.437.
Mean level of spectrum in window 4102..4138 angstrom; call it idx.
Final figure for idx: 0.591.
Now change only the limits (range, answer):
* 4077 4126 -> 0.556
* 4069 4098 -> 0.589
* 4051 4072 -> 0.641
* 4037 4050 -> 0.715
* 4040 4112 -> 0.596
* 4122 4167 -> 0.673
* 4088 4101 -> 0.504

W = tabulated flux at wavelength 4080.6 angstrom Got 0.568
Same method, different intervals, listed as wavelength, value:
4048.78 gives 0.793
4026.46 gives 0.766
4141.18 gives 0.651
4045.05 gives 0.695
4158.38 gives 0.655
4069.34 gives 0.552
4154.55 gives 0.62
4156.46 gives 0.689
